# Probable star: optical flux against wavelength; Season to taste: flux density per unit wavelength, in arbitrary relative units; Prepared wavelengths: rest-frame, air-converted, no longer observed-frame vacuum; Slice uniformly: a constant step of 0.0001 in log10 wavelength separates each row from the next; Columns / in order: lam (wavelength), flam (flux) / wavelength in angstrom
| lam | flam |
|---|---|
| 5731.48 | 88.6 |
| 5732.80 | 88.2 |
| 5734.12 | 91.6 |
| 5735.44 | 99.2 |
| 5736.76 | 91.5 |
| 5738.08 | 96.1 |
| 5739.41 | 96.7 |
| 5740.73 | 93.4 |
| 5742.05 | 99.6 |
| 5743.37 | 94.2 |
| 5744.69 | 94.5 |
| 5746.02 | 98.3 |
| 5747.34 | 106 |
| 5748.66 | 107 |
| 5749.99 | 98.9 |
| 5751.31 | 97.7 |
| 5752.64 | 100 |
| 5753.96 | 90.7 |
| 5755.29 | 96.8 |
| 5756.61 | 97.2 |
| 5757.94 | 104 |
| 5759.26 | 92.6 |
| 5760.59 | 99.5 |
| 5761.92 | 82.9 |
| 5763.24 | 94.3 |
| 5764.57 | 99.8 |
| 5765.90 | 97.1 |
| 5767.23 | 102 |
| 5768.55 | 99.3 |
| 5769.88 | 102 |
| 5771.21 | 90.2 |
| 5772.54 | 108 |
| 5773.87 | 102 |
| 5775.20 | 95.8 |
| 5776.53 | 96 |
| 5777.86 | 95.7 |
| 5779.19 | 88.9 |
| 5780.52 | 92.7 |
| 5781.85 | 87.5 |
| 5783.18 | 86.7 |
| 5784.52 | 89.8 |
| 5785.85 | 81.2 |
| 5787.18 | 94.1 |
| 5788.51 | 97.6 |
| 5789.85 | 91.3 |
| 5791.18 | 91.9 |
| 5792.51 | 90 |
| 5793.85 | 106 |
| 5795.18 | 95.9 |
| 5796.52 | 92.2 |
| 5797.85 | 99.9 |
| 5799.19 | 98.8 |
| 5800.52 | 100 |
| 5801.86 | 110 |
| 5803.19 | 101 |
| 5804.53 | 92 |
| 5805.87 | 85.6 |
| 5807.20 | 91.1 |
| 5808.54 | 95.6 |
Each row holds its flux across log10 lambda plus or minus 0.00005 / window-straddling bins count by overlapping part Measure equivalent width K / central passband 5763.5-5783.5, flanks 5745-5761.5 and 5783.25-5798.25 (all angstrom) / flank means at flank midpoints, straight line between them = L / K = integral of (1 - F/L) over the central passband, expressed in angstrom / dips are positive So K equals -0.1 angstrom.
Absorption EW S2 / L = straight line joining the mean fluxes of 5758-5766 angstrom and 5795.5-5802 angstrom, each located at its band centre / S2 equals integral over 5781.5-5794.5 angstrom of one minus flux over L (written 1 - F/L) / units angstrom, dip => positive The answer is 0.8 angstrom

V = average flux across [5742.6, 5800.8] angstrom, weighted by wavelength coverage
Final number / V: 96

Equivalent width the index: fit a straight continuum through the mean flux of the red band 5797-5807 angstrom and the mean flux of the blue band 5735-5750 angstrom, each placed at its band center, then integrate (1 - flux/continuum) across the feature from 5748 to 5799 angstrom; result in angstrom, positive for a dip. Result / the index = 1.12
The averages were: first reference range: 97.9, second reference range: 97.8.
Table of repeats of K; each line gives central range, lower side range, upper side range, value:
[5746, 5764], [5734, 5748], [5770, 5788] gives -0.4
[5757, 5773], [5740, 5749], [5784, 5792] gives -0.4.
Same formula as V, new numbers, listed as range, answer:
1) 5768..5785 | 94.9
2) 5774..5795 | 92.7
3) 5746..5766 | 97.7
